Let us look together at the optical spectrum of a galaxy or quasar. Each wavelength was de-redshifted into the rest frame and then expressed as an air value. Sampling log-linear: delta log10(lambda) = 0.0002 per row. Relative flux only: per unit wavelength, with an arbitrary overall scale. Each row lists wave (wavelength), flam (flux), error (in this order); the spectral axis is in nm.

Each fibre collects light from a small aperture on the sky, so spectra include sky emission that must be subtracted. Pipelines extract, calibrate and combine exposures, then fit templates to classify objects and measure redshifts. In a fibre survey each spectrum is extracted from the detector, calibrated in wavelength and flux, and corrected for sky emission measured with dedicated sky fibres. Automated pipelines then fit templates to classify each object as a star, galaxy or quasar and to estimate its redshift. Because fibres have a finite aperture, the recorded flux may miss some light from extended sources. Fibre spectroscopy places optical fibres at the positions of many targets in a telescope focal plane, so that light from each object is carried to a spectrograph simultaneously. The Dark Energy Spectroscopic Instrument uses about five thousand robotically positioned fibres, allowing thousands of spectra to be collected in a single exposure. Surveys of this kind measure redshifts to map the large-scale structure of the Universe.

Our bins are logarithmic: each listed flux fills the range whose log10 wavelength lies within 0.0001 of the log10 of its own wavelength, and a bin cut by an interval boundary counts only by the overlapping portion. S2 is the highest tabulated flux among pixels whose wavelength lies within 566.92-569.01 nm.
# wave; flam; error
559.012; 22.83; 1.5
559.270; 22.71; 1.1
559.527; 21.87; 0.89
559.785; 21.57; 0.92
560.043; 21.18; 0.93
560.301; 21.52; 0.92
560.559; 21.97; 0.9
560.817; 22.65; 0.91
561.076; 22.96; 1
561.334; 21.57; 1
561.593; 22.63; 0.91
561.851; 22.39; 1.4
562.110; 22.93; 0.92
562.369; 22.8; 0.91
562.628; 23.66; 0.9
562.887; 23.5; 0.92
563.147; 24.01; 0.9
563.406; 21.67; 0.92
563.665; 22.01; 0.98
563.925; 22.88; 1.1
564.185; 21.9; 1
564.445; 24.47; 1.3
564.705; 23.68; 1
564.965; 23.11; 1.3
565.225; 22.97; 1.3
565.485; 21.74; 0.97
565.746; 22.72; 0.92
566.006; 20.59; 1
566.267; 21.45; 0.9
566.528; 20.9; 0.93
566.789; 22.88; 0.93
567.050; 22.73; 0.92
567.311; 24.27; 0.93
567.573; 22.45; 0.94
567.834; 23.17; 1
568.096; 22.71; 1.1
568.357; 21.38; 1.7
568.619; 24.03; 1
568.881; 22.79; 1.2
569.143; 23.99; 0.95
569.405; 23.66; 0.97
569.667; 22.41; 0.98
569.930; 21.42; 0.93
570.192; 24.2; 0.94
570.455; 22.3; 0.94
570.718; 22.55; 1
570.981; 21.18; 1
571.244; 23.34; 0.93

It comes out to 24.27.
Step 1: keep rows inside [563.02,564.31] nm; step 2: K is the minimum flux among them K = 21.67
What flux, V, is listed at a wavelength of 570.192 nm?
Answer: 24.2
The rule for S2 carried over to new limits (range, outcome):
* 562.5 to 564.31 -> 24.01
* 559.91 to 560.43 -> 21.52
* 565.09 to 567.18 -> 22.97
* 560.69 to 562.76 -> 23.66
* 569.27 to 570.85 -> 24.2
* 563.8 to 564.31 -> 22.88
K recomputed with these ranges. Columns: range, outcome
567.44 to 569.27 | 21.38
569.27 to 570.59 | 21.42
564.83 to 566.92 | 20.59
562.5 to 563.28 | 23.5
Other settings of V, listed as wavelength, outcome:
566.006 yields 20.59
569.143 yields 23.99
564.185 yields 21.9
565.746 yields 22.72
